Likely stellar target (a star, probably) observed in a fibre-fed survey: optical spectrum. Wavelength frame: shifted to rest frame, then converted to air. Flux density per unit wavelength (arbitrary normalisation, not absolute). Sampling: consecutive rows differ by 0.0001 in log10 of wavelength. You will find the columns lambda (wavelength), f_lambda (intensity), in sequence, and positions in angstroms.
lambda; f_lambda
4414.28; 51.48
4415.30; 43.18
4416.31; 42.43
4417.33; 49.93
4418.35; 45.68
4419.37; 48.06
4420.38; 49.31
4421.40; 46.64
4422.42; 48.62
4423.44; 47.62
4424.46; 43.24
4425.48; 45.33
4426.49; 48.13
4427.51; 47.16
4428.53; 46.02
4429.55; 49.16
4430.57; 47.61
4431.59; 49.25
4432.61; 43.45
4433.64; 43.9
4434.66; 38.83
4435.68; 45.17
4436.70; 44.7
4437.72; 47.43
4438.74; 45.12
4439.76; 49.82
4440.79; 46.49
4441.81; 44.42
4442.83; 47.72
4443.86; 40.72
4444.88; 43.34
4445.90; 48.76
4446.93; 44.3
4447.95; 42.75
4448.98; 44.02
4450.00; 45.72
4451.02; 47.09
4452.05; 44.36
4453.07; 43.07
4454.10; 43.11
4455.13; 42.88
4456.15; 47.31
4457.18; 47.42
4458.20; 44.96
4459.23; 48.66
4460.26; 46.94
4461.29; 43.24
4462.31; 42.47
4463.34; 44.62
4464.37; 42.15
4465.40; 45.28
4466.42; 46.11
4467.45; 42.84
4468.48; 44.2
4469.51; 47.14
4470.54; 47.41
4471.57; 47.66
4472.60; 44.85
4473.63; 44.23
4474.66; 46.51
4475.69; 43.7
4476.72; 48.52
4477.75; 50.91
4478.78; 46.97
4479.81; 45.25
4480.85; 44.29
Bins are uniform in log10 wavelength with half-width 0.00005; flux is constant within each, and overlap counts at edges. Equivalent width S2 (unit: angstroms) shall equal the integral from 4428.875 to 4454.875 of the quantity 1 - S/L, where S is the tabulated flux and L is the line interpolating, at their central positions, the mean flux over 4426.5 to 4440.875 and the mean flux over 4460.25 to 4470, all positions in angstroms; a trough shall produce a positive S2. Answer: 0.24 angstroms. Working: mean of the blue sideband 46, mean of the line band 45.2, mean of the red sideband 44.4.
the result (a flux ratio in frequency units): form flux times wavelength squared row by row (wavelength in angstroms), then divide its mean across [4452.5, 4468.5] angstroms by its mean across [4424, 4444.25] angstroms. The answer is 0.99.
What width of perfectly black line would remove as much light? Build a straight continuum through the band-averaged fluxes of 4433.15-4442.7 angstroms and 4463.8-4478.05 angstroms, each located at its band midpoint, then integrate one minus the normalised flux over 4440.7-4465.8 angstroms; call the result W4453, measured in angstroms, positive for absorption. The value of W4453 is 0.3 angstroms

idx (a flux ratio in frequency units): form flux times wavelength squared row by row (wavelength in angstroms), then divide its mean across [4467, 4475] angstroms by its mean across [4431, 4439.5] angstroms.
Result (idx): 1.03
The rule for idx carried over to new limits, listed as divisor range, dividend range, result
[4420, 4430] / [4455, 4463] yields 0.98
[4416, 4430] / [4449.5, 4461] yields 0.98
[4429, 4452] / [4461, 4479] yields 1.02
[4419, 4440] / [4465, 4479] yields 1.02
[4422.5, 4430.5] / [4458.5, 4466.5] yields 0.97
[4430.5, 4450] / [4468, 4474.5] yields 1.03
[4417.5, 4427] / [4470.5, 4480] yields 1.01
